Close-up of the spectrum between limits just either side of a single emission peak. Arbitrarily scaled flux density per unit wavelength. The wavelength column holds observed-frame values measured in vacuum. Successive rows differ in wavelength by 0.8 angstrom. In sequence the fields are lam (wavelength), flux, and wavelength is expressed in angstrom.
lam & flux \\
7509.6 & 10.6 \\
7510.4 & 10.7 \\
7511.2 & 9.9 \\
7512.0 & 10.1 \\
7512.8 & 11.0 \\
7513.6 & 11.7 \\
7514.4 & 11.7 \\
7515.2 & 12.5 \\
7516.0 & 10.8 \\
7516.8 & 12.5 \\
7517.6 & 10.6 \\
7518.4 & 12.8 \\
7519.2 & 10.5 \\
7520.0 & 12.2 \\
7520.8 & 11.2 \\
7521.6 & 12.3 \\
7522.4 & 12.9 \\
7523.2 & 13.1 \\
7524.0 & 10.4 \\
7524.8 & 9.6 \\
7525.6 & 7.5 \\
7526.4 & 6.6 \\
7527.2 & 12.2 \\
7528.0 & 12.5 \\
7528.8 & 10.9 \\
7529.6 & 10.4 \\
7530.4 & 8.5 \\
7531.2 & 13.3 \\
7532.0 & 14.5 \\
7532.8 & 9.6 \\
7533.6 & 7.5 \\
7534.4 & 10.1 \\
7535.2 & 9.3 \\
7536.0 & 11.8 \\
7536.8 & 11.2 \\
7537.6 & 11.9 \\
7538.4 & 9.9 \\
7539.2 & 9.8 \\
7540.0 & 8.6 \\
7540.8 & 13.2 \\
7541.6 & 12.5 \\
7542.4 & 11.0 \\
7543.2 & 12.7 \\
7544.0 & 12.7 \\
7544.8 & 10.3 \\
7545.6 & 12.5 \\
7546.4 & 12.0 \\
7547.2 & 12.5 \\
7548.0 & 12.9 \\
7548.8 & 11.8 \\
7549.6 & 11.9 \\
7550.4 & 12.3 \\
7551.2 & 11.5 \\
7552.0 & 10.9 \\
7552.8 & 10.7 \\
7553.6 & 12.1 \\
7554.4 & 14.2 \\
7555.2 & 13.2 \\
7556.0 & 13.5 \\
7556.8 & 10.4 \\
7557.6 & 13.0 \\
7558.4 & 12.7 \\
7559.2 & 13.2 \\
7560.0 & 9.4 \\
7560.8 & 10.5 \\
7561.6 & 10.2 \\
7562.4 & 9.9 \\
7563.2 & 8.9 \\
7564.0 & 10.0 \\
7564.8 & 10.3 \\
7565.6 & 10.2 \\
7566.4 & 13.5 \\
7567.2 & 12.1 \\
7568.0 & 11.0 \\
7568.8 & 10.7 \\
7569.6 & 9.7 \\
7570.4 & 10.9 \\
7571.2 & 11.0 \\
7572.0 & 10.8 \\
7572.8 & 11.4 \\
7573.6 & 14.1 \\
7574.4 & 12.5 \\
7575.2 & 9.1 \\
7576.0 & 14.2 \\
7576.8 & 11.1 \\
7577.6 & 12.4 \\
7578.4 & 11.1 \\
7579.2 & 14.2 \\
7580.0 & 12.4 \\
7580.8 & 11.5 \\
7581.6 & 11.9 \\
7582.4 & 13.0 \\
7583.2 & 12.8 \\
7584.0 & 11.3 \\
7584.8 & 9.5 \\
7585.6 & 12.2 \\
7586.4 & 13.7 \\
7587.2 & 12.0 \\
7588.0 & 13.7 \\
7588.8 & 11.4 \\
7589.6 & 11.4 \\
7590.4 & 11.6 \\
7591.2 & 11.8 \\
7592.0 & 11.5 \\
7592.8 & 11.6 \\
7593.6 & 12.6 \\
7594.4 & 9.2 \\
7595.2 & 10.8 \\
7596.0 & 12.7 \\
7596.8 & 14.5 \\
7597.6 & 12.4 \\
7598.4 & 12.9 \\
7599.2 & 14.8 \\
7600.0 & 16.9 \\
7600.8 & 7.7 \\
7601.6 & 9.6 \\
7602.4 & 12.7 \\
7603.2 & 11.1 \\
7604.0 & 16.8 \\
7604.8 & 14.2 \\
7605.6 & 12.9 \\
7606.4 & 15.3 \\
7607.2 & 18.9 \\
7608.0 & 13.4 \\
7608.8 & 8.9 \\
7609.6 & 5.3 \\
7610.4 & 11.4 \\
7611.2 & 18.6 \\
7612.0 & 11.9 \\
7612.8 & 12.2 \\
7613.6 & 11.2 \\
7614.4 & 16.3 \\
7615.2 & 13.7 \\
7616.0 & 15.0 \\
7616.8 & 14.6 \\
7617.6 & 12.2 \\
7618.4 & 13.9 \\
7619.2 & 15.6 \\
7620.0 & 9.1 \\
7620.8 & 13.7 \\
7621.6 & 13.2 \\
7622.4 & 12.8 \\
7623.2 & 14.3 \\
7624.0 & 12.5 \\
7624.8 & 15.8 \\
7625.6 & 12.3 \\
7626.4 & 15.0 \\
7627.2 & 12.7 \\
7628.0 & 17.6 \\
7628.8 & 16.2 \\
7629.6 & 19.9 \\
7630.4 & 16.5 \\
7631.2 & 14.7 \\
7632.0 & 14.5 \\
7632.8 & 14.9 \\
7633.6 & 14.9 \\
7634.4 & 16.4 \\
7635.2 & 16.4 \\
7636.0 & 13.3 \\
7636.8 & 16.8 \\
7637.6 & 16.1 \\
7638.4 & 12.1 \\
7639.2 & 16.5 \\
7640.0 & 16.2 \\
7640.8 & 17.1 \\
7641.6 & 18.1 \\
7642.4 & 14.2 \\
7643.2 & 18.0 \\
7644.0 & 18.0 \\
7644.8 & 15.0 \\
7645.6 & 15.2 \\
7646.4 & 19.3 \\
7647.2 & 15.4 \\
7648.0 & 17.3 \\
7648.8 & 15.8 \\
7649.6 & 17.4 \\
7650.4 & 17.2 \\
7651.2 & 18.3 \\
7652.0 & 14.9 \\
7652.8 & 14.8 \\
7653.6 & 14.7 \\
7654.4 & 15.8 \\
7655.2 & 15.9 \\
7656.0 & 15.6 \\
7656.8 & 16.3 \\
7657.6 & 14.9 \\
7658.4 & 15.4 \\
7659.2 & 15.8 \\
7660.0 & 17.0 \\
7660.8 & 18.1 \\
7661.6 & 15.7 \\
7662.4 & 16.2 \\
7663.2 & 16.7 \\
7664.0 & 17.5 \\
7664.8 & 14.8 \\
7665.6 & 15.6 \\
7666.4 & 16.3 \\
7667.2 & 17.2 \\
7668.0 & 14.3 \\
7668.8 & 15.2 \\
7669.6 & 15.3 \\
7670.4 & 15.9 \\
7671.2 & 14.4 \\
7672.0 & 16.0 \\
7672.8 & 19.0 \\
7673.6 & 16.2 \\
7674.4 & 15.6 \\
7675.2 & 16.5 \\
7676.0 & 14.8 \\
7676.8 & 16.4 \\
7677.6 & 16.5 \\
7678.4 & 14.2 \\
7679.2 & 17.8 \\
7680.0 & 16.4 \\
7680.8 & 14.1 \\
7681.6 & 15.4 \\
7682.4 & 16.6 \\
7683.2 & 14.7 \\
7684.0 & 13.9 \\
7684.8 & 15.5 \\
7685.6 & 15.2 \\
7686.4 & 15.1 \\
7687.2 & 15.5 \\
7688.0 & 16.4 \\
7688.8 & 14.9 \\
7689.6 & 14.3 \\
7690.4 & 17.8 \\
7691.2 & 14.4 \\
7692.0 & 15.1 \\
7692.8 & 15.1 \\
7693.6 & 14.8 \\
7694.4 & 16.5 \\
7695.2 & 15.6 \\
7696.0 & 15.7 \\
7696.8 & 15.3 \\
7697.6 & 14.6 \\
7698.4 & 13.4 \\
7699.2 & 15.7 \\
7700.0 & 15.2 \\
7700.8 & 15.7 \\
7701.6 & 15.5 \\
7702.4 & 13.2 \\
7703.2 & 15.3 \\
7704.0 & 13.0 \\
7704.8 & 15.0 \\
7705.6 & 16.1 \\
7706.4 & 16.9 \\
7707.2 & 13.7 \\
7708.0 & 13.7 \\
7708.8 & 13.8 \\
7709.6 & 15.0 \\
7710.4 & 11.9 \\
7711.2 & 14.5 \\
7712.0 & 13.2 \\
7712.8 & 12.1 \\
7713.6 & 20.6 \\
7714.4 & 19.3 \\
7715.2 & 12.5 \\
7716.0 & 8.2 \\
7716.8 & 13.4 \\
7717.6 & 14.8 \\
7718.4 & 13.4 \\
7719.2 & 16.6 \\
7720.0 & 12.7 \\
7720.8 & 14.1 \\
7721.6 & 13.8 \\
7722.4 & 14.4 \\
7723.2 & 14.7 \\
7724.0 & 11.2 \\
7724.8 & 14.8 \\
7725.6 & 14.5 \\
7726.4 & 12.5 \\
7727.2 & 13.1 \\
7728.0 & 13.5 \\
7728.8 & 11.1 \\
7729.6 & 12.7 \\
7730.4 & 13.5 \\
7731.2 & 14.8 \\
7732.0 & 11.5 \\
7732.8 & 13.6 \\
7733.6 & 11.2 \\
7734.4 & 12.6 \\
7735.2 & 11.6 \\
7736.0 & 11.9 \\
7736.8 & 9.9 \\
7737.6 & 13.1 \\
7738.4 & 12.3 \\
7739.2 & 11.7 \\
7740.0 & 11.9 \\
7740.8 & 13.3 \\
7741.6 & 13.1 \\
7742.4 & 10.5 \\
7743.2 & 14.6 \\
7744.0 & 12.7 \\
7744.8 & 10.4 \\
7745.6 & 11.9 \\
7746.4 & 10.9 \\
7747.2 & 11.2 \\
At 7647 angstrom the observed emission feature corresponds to Mg II 2798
